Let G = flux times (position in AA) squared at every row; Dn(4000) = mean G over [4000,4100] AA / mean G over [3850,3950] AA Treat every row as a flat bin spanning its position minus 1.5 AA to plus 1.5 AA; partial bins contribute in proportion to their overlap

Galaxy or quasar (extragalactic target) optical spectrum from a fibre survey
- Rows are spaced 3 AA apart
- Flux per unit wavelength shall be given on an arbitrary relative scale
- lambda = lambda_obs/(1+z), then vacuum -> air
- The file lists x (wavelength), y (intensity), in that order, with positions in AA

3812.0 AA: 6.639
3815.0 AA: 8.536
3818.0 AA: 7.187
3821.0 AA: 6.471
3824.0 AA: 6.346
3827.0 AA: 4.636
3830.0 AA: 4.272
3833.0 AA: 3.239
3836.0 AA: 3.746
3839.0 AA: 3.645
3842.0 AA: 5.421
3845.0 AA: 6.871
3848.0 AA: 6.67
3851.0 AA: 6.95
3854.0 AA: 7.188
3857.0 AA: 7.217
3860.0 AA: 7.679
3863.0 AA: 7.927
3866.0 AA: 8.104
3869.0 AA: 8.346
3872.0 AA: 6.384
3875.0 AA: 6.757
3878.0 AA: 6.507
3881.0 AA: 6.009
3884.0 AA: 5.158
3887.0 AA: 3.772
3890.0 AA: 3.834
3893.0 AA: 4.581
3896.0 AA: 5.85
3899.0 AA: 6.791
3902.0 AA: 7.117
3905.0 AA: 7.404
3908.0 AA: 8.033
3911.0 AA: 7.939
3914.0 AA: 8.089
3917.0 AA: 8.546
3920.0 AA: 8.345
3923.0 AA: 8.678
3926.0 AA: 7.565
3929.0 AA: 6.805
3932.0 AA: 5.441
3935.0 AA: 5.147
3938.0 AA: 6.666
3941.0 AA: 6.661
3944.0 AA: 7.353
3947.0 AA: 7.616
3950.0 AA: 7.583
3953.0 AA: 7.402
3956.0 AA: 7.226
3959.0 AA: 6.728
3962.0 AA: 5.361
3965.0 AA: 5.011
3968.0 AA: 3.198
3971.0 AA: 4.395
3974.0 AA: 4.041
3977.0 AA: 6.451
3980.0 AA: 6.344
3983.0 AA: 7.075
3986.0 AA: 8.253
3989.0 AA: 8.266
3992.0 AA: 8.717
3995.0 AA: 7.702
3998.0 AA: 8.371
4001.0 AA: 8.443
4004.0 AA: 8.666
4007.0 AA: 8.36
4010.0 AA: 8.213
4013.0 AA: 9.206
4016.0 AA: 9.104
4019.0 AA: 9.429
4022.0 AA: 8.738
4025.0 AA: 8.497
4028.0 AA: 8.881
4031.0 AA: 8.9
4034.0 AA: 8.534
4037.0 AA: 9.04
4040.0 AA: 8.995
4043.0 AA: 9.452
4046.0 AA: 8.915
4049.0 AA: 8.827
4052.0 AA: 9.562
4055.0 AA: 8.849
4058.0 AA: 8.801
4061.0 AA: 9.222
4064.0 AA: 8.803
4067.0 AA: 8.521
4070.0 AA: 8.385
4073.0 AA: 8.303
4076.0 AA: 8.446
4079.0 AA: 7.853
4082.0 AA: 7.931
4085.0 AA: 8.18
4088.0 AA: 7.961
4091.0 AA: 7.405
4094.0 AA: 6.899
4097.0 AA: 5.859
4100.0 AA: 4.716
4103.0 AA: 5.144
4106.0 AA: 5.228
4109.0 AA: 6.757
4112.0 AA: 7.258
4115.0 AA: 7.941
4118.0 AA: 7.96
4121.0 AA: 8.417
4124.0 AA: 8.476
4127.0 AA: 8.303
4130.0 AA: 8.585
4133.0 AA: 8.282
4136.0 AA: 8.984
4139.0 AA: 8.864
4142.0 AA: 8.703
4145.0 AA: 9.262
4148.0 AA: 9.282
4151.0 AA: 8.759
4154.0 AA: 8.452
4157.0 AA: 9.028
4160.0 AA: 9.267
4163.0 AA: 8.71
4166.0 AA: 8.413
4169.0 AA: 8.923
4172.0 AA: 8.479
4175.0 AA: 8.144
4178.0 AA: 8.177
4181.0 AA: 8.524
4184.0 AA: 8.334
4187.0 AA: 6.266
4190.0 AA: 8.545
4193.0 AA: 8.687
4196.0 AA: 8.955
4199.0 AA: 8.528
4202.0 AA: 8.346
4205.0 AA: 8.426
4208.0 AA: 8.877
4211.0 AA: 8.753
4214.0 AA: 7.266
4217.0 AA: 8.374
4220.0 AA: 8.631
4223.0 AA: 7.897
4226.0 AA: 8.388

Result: 1.33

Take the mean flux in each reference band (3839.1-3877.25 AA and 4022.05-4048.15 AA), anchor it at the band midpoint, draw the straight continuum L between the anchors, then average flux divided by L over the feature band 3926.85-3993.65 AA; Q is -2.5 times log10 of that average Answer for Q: 0.244 mag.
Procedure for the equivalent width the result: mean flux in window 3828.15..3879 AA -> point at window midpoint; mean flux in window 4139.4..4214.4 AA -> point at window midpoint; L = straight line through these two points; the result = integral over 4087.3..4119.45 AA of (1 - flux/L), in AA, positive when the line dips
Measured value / 5.7 AA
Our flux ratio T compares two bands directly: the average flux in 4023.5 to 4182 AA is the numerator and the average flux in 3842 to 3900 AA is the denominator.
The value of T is 1.29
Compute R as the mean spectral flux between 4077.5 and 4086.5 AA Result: 7.99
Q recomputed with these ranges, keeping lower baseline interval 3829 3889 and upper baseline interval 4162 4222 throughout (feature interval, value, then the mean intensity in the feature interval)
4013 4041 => -0.227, 8.92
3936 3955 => -0.075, 7.16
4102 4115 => 0.223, 6.35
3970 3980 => 0.305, 5.2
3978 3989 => -0.059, 7.33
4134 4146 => -0.116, 8.91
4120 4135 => -0.068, 8.43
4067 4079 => -0.107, 8.33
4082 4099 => 0.061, 7.25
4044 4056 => -0.221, 9.06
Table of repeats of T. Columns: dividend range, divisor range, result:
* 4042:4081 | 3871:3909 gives 1.46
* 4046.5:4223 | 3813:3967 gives 1.26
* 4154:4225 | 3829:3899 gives 1.41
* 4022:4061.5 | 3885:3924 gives 1.32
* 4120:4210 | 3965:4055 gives 1.07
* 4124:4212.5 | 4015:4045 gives 0.96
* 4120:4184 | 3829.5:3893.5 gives 1.45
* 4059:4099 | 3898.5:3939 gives 1.08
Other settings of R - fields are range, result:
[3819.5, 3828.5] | 5.82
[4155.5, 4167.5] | 8.85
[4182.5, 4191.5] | 7.71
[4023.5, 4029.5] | 8.69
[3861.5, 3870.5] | 8.13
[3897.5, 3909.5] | 7.34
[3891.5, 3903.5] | 6.08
